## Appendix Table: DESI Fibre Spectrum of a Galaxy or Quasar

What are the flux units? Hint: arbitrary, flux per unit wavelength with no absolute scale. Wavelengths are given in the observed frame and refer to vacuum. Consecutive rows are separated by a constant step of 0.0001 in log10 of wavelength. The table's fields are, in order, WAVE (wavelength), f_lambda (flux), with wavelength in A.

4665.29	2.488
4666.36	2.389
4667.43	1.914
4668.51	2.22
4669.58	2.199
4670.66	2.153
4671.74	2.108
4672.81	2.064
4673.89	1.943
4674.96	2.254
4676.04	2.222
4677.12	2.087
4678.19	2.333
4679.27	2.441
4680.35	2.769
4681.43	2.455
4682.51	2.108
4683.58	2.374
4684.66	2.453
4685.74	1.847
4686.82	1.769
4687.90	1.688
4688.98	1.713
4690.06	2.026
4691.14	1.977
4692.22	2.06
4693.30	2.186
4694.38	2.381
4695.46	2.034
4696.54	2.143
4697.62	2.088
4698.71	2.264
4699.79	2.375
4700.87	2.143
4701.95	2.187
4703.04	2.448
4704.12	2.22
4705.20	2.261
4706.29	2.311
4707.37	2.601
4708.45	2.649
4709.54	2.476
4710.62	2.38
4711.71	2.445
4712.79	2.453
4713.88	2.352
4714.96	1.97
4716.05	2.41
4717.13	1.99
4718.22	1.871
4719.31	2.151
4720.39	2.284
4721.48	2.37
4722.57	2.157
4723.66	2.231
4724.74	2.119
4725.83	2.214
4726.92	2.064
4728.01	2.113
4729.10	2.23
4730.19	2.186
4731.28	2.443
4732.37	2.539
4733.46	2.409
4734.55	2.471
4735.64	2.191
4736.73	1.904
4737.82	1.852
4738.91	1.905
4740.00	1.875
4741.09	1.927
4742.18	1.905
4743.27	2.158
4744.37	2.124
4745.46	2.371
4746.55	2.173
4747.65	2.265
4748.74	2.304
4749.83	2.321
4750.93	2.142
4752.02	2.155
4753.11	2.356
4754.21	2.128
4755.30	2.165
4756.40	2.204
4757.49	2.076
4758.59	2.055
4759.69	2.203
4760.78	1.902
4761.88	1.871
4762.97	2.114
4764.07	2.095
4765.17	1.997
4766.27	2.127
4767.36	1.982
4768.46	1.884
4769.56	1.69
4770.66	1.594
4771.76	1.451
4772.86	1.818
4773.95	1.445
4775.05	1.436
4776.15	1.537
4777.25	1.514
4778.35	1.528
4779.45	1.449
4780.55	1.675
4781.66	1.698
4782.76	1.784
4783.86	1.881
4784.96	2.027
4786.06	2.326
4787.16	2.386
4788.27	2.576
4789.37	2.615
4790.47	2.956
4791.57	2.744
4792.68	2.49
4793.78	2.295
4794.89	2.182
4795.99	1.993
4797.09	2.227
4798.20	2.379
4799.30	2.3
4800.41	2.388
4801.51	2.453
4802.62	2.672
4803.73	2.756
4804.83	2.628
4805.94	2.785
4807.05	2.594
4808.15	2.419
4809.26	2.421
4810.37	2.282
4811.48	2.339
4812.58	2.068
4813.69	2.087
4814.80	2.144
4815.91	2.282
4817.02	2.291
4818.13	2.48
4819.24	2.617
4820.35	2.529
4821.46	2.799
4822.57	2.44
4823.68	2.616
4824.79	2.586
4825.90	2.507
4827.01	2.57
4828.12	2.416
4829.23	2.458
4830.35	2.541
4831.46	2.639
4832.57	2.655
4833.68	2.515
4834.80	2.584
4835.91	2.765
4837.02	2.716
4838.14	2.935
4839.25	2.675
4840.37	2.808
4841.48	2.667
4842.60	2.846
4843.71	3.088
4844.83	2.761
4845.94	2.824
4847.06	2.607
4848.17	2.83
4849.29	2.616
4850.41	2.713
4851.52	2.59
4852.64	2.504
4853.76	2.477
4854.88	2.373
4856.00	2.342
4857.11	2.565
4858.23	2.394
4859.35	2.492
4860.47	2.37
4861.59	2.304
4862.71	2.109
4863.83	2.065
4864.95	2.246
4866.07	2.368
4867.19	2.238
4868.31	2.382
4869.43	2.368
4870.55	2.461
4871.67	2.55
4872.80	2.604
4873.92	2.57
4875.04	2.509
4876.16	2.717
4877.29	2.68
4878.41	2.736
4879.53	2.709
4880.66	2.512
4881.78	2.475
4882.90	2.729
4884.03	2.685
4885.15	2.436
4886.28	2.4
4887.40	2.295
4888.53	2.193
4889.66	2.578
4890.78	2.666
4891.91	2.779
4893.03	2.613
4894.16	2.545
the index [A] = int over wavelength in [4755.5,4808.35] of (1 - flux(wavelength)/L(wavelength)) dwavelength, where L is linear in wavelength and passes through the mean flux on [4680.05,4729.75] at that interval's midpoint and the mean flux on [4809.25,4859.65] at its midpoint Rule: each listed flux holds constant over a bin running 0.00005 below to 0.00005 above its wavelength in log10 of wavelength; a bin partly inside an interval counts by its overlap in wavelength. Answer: 6.8 A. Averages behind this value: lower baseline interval 2.21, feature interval 2.11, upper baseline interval 2.56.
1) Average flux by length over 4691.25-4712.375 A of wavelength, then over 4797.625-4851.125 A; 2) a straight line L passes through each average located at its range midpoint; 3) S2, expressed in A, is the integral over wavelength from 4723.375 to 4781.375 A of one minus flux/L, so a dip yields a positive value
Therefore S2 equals 9.3 A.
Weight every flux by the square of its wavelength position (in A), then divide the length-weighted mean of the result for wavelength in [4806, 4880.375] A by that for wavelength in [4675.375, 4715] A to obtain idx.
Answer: 1.2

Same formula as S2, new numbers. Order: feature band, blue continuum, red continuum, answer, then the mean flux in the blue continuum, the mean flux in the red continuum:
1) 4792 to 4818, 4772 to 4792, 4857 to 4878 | -3.7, 1.96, 2.42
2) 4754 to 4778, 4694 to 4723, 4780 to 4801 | 4.2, 2.27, 2.26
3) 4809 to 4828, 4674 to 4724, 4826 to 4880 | 0.5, 2.22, 2.56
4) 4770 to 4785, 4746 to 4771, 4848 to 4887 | 3.7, 2.08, 2.48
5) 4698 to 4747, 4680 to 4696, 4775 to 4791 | -3.8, 2.12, 1.97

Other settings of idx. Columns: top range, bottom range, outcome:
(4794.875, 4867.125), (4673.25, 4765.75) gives 1.20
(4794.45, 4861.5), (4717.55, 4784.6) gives 1.29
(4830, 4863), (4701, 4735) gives 1.21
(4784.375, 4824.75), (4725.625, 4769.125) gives 1.17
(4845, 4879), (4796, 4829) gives 1.04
